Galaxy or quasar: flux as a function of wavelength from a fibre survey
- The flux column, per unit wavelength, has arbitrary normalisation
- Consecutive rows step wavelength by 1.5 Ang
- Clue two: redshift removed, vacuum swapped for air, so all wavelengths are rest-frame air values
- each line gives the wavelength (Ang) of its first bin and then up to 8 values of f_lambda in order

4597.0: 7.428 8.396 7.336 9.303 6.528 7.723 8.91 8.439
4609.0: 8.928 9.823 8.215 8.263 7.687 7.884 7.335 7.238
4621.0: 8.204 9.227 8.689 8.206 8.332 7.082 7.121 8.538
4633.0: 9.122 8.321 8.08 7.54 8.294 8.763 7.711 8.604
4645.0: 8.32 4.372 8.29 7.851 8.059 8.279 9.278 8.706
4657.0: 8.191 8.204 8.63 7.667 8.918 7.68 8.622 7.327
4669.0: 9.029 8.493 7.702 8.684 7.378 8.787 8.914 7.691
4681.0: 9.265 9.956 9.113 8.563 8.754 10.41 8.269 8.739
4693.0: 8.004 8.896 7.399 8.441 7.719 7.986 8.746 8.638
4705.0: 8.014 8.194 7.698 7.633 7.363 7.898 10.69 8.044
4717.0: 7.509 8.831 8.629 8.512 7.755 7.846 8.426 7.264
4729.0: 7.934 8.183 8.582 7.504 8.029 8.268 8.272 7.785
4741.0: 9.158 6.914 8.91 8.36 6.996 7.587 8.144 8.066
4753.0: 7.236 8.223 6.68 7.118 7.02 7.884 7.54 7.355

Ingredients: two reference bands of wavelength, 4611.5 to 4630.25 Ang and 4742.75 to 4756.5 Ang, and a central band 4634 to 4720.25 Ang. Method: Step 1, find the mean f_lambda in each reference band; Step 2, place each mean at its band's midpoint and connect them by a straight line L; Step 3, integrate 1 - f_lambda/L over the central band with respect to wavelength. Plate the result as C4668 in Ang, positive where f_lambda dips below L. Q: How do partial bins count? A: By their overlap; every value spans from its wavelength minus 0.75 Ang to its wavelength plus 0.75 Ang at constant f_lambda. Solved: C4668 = -4.5 Ang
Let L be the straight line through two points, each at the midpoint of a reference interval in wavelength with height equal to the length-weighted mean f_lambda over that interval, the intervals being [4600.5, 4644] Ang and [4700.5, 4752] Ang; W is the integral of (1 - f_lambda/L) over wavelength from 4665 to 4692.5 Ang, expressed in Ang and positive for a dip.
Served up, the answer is -1.6 Ang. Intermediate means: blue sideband 8.2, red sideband 8.13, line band 8.64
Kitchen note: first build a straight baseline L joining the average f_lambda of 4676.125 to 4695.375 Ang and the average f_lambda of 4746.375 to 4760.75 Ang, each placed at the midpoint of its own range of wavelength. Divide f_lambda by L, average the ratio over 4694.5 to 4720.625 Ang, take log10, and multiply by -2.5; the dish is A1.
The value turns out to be 0.03 mag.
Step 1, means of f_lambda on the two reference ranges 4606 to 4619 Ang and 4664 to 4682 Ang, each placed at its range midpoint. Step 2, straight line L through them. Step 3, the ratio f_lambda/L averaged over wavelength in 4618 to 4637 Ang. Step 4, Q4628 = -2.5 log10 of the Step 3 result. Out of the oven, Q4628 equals 0.026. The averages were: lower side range 8.33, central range 8.14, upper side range 8.33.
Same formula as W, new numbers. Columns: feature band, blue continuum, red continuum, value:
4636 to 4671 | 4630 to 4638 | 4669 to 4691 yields 1.3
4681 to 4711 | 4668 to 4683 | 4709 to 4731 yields -0.3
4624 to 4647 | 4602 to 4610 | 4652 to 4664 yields 1.1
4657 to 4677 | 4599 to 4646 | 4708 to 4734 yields -0.2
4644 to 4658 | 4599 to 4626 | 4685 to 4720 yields 0.6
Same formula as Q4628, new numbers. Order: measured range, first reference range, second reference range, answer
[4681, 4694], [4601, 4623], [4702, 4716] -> -0.092 mag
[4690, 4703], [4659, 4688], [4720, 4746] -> 0.013 mag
